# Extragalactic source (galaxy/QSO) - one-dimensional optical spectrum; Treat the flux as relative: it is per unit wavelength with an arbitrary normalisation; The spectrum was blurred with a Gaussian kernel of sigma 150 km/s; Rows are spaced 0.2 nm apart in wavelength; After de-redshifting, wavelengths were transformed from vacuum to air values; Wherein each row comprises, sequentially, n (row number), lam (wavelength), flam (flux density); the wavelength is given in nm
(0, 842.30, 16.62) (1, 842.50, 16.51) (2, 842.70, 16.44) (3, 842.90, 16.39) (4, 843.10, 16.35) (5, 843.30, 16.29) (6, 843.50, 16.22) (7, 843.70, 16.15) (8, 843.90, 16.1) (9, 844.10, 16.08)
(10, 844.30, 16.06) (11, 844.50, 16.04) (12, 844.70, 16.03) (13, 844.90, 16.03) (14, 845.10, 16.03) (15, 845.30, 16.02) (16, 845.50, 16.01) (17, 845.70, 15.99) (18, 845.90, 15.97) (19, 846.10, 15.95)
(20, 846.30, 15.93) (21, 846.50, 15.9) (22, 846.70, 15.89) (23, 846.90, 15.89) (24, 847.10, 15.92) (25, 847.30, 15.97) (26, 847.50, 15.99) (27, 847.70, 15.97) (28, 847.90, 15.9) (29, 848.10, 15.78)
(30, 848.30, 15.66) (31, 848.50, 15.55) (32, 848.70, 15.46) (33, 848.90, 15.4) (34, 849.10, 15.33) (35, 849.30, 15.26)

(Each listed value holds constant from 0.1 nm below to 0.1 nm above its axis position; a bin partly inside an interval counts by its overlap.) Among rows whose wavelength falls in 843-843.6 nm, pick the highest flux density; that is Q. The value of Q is 16.35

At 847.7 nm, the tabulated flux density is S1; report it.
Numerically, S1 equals 15.97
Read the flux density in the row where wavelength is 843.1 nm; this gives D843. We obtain 16.35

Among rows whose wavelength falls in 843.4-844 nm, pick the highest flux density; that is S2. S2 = 16.22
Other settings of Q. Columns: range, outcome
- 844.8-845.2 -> 16.03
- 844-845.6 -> 16.08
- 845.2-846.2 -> 16.02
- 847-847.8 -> 15.99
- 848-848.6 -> 15.78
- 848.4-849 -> 15.55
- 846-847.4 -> 15.97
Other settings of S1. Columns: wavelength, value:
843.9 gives 16.1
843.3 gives 16.29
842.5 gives 16.51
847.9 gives 15.9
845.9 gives 15.97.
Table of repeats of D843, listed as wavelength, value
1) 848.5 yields 15.55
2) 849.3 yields 15.26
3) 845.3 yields 16.02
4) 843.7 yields 16.15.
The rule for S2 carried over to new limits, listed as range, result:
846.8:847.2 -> 15.92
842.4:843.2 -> 16.51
